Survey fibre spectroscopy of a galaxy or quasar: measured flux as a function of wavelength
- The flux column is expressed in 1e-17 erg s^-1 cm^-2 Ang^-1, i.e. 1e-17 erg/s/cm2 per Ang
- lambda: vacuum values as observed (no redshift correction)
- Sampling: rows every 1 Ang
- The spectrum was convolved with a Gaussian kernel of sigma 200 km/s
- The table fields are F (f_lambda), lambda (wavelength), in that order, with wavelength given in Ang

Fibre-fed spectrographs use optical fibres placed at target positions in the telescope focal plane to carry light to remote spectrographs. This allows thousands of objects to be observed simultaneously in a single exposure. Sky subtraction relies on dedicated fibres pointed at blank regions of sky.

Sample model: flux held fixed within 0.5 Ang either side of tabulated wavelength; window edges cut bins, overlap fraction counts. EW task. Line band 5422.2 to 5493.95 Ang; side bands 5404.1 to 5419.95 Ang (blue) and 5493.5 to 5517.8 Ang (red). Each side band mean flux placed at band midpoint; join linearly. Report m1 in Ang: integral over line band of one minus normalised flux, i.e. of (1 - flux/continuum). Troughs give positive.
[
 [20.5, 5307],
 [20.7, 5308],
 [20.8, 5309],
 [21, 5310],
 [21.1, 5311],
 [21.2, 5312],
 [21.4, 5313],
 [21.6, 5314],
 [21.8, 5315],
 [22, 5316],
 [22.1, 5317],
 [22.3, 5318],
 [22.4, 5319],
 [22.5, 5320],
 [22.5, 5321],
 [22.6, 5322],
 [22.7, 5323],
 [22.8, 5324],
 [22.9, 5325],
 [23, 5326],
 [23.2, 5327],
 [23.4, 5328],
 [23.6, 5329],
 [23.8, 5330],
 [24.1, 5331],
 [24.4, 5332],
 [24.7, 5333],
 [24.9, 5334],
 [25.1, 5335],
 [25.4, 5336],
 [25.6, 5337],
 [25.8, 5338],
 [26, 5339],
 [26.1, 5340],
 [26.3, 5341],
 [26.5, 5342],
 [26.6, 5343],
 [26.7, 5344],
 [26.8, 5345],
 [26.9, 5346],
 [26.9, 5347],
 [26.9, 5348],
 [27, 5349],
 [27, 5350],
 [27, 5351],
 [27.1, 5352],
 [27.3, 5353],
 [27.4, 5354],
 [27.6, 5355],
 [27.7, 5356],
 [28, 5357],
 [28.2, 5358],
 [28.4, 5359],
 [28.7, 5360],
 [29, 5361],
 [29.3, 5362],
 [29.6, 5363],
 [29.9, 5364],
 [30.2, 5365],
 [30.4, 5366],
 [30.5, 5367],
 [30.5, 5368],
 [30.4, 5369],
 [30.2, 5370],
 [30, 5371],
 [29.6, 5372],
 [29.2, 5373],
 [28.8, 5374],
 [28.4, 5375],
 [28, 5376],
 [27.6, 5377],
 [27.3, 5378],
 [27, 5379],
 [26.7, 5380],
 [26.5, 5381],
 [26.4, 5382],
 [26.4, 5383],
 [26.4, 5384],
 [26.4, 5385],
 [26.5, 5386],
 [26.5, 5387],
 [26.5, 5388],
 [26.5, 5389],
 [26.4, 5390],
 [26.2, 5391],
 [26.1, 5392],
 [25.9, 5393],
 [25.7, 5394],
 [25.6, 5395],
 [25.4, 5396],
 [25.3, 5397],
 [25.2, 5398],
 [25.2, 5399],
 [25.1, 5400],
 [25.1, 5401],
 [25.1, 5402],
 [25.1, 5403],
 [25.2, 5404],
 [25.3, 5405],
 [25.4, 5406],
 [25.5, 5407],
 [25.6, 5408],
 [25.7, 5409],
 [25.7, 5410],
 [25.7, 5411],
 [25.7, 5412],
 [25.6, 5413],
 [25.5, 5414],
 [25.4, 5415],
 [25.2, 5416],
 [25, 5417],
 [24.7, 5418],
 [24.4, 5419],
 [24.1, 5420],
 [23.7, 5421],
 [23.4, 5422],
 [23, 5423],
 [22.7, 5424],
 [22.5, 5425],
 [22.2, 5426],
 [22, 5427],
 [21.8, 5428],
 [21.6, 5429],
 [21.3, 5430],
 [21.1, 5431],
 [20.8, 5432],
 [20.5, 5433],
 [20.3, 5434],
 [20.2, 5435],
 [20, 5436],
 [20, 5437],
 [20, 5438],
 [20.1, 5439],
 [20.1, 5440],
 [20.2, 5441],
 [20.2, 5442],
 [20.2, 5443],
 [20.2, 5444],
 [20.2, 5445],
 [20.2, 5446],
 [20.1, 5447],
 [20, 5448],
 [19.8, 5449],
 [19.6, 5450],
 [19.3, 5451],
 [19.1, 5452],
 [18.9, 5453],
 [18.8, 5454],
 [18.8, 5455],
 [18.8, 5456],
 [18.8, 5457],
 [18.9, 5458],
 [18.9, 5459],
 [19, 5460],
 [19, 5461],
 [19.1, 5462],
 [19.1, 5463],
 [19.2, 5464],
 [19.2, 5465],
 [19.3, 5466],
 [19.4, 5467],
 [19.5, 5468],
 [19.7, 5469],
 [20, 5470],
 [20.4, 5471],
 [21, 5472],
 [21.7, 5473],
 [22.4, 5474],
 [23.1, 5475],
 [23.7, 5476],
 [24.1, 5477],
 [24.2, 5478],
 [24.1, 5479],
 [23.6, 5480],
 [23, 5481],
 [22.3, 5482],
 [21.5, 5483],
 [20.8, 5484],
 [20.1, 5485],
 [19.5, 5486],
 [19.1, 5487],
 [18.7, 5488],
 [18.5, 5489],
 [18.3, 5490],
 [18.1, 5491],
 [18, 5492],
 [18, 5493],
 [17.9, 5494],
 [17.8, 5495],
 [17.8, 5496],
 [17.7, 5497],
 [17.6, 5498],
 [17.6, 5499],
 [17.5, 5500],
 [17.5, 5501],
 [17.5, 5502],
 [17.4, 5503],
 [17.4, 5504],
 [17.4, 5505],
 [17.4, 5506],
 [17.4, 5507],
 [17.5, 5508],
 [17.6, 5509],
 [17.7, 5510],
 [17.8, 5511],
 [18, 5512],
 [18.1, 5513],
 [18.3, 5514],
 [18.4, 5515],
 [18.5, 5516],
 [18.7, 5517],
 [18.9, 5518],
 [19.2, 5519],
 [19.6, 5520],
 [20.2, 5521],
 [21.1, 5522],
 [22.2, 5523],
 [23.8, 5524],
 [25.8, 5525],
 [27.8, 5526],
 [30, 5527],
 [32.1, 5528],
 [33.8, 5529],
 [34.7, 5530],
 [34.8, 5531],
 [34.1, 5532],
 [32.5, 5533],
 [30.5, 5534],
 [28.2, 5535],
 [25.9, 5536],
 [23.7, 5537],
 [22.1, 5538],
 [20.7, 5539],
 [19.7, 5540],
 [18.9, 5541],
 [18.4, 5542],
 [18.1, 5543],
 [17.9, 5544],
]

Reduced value 3.7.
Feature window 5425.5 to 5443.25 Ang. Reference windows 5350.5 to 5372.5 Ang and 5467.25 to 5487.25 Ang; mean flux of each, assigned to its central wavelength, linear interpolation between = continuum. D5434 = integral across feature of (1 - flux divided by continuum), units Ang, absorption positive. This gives 2.7 Ang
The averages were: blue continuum 29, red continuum 21.7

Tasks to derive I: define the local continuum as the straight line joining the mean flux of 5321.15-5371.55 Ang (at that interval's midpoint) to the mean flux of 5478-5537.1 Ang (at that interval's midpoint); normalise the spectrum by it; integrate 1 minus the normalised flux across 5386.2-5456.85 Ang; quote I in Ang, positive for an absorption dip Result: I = 3.9 Ang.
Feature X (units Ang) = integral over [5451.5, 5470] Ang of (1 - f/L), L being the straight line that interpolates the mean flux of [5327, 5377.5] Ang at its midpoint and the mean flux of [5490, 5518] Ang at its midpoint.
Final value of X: 1.3 Ang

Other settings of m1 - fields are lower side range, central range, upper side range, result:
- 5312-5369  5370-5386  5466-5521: -2.3 Ang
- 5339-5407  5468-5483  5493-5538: 0.7 Ang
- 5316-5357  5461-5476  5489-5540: 1.4 Ang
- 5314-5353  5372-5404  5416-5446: -4.8 Ang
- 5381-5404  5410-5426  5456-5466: -0.7 Ang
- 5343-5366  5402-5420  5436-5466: -1.8 Ang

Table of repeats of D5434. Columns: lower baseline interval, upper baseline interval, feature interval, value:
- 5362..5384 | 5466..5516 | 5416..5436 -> 1.8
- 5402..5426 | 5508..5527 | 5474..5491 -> 0.3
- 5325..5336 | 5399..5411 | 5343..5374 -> -5.0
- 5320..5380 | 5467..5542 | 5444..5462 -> 3.0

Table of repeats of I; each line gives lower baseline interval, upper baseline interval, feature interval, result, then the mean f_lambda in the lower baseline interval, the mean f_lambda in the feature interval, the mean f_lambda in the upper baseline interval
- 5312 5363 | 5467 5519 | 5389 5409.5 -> -2.3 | 25.2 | 25.5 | 19.4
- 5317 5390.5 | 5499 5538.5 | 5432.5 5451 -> 3.3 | 26.6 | 20.1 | 22.5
